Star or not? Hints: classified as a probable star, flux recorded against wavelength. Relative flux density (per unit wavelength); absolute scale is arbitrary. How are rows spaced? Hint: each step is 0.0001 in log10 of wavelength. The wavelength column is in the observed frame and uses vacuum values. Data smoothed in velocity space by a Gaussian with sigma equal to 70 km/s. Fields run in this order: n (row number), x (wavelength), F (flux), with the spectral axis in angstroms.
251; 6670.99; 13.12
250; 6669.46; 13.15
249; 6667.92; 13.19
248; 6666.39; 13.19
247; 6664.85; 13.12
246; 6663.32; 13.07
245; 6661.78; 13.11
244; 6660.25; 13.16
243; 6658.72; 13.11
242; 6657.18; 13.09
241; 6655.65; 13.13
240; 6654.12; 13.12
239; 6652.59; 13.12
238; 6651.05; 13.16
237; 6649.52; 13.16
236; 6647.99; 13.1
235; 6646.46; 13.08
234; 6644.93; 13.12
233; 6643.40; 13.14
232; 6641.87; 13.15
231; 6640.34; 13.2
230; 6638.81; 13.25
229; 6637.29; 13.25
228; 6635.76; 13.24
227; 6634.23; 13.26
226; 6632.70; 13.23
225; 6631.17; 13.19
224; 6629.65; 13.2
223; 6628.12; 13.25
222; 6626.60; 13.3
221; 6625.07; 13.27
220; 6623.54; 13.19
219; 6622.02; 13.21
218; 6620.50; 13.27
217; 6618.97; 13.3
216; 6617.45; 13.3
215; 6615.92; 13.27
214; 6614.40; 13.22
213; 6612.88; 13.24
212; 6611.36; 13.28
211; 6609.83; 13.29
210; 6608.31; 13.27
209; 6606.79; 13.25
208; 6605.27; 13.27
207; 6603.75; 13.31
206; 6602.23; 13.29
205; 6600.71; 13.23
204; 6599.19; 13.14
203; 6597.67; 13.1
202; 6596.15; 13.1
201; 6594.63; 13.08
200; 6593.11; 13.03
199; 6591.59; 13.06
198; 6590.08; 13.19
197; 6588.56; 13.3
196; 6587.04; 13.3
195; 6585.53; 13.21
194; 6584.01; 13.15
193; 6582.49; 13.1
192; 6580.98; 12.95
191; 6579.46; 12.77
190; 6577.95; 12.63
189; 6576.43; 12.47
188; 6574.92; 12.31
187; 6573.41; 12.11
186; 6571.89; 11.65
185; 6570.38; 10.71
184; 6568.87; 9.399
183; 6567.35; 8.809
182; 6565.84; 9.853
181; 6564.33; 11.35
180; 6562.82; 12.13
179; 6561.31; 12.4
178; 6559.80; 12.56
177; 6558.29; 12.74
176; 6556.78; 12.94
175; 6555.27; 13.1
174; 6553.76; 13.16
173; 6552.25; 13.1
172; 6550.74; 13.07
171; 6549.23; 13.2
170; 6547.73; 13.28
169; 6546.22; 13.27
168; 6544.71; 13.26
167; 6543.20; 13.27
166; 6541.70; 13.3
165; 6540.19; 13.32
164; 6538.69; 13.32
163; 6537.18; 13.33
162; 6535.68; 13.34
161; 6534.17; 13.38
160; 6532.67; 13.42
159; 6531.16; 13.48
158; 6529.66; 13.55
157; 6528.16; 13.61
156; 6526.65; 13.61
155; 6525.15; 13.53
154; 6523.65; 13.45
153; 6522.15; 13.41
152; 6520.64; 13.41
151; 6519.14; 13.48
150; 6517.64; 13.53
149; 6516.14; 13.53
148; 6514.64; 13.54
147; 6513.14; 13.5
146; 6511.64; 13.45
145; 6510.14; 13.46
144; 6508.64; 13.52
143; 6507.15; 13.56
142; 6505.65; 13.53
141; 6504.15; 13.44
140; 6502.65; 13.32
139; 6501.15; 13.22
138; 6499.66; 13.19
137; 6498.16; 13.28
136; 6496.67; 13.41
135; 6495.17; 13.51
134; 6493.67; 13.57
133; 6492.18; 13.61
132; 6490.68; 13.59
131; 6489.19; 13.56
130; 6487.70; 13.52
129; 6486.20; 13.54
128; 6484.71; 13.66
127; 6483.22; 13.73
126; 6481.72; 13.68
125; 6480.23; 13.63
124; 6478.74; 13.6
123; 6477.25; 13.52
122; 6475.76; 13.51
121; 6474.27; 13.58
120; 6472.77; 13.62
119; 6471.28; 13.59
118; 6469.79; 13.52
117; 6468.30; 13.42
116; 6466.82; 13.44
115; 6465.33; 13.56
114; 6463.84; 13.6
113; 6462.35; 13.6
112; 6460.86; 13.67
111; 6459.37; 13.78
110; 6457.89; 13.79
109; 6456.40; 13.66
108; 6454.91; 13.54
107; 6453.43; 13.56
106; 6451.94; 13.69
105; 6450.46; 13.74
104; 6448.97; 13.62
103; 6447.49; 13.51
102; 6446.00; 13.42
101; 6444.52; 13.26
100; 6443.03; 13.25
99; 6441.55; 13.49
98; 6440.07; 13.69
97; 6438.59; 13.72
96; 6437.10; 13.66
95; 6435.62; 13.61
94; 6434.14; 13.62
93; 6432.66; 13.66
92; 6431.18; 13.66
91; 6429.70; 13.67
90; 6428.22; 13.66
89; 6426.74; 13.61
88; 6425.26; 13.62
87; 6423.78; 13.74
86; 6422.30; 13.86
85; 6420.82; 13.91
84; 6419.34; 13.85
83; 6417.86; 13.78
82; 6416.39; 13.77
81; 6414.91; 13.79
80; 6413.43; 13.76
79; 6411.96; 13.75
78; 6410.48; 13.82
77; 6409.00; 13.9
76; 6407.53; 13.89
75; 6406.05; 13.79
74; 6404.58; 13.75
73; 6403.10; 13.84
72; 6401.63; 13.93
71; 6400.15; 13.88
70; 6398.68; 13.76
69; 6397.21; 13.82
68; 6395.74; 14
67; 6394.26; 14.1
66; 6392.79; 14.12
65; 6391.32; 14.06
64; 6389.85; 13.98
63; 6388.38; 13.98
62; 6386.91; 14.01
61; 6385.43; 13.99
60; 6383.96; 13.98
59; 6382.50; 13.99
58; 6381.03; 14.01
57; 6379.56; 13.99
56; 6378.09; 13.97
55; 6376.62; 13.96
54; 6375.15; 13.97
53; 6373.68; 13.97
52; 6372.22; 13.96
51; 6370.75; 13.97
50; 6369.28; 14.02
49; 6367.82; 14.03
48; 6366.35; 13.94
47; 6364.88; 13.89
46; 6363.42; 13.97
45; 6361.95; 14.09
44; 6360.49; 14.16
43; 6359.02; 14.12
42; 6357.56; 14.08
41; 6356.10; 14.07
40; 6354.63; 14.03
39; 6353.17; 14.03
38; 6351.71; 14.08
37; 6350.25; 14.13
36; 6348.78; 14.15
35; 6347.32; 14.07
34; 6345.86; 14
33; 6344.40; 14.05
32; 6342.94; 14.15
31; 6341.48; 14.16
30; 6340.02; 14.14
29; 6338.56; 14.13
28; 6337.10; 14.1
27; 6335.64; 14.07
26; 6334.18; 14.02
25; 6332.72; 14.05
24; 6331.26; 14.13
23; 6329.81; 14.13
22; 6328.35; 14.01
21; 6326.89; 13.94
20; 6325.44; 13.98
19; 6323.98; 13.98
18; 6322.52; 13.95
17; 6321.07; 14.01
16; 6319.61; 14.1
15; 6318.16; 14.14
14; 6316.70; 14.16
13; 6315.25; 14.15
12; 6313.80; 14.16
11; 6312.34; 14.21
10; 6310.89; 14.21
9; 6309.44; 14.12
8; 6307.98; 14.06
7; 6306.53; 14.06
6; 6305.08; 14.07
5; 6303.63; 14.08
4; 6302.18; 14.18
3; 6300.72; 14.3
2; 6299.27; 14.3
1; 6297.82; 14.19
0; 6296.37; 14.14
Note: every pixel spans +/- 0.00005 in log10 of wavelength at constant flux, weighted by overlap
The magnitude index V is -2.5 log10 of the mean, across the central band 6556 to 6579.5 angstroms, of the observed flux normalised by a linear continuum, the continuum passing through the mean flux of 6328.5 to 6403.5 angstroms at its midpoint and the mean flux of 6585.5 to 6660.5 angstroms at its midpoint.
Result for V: 0.15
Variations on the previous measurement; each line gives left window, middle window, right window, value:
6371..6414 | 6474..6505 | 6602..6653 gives 0.01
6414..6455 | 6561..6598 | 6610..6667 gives 0.09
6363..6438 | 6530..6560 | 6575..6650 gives 0.01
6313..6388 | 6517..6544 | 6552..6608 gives -0.05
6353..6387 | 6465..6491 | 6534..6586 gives -0.03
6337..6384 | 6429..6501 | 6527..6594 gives -0.02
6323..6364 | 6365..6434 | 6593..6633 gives 0.00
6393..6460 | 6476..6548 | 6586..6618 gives 0.00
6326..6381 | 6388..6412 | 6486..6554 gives 0.00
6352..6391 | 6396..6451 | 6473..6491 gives 0.01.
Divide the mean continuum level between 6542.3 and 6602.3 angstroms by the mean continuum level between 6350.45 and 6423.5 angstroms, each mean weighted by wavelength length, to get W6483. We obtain 0.9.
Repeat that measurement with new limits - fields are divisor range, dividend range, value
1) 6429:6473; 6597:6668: 0.97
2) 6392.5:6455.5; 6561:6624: 0.92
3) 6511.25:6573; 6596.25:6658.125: 1.03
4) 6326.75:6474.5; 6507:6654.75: 0.94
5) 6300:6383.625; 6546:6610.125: 0.90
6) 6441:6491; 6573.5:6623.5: 0.97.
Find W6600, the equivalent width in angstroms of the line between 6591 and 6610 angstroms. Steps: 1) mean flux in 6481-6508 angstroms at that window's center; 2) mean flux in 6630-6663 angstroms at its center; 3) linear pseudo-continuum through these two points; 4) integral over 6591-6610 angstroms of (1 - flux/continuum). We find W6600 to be 0.1 angstroms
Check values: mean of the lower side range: 13.5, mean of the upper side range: 13.2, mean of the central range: 13.2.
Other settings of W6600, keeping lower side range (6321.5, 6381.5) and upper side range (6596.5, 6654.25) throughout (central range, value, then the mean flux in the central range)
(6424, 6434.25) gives 0.1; 13.7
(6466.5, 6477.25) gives 0.1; 13.5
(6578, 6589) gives 0.2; 13.1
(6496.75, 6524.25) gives 0.3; 13.4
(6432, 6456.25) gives 0.3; 13.6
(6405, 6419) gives 0.1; 13.8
